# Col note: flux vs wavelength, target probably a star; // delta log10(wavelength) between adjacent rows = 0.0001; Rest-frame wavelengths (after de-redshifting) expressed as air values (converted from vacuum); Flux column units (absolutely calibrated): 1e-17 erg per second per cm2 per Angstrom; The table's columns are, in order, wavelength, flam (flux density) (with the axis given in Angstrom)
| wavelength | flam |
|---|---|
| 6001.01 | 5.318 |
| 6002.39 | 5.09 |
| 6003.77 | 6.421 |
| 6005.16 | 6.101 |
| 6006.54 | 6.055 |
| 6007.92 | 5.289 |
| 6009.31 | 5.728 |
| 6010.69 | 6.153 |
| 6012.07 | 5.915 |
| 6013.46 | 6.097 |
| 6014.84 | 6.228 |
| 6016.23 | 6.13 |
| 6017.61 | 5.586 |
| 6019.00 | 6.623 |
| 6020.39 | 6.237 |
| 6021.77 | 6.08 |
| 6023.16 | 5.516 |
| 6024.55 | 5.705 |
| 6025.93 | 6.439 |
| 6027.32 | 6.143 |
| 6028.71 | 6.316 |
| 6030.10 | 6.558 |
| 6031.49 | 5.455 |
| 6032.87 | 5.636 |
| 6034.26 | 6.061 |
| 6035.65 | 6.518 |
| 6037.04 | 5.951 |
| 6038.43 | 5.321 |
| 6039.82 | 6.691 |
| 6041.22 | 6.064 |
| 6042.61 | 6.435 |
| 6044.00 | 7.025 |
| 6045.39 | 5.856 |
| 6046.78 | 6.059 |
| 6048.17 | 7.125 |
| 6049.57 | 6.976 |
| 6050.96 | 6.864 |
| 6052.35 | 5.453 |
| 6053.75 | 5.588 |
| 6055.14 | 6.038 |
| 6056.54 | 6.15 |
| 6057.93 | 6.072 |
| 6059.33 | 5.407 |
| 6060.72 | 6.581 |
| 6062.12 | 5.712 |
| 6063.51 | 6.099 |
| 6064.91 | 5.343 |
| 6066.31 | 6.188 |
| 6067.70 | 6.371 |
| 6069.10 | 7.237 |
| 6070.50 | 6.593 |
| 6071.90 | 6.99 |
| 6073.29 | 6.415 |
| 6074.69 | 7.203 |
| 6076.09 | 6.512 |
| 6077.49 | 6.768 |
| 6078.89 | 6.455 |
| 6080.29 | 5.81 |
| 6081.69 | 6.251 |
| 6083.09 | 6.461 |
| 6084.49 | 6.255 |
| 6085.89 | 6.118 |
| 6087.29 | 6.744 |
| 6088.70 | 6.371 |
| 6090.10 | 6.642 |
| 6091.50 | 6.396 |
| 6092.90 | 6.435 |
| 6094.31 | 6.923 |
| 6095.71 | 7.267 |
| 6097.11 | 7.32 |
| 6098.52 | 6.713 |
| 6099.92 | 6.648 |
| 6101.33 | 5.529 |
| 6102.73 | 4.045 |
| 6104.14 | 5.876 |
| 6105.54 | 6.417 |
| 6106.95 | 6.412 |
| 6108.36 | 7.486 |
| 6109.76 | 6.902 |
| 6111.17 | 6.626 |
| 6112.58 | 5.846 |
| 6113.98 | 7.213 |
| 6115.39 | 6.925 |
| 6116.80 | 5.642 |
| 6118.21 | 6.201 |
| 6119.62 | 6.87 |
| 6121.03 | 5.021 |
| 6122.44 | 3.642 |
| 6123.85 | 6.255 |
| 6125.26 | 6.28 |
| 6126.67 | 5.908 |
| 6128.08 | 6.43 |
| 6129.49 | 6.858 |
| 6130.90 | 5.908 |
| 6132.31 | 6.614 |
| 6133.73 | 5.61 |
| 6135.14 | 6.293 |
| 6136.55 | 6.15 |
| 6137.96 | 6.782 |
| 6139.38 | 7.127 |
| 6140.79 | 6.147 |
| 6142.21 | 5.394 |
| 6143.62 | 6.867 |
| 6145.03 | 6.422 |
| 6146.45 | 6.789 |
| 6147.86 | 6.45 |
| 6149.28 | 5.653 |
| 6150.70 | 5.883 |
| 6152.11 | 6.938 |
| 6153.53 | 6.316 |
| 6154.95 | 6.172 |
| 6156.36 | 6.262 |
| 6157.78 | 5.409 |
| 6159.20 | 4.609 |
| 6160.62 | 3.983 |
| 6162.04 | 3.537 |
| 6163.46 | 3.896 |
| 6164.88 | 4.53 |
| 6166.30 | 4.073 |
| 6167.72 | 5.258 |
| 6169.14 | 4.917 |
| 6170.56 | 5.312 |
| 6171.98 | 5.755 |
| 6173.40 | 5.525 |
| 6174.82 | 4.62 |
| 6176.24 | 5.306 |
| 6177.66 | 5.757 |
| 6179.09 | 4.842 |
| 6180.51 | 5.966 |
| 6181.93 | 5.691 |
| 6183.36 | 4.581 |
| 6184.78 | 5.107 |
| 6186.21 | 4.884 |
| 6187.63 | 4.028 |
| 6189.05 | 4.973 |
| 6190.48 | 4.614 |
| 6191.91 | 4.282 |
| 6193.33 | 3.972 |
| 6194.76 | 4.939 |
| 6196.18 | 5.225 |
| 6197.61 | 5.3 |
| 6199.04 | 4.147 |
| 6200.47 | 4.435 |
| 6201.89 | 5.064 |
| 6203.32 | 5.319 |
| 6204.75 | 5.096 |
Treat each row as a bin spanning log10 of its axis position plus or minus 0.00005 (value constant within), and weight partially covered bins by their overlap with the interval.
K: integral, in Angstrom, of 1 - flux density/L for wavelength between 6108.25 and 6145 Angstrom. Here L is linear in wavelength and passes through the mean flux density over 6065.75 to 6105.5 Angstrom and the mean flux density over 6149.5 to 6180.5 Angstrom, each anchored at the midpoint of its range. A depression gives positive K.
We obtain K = -2.83 Angstrom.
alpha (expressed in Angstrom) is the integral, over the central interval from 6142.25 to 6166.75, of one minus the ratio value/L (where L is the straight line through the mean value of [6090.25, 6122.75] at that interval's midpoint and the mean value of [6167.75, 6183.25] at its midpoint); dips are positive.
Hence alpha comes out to 0.52 Angstrom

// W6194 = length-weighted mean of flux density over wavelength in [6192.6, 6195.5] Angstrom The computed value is 4.48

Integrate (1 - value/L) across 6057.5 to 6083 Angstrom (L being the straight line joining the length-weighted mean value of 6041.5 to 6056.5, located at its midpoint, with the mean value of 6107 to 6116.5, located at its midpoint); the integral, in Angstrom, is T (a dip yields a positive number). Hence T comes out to 0.5 Angstrom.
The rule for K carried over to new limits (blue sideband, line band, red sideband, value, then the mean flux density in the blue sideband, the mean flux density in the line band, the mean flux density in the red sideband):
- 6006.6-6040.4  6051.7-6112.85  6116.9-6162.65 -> -3.57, 6.02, 6.34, 5.96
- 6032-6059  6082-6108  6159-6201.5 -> -3.19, 6.19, 6.38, 4.81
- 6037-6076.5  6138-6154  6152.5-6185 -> -3.04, 6.29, 6.38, 5.12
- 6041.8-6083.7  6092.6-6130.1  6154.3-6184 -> -3.48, 6.33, 6.28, 5.05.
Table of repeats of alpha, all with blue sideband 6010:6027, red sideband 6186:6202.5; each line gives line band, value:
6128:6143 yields -3.5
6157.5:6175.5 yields 0.6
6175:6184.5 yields -1.1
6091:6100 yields -2.3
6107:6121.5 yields -3.3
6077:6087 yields -1.4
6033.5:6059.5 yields -1.6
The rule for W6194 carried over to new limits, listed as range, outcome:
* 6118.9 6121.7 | 5.95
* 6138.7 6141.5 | 6.63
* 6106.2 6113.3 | 6.66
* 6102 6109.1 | 6.05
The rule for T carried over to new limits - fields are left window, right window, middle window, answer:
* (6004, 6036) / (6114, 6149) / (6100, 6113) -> 0.01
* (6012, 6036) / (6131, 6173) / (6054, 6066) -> 0.08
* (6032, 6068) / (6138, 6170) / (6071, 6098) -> -2.92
